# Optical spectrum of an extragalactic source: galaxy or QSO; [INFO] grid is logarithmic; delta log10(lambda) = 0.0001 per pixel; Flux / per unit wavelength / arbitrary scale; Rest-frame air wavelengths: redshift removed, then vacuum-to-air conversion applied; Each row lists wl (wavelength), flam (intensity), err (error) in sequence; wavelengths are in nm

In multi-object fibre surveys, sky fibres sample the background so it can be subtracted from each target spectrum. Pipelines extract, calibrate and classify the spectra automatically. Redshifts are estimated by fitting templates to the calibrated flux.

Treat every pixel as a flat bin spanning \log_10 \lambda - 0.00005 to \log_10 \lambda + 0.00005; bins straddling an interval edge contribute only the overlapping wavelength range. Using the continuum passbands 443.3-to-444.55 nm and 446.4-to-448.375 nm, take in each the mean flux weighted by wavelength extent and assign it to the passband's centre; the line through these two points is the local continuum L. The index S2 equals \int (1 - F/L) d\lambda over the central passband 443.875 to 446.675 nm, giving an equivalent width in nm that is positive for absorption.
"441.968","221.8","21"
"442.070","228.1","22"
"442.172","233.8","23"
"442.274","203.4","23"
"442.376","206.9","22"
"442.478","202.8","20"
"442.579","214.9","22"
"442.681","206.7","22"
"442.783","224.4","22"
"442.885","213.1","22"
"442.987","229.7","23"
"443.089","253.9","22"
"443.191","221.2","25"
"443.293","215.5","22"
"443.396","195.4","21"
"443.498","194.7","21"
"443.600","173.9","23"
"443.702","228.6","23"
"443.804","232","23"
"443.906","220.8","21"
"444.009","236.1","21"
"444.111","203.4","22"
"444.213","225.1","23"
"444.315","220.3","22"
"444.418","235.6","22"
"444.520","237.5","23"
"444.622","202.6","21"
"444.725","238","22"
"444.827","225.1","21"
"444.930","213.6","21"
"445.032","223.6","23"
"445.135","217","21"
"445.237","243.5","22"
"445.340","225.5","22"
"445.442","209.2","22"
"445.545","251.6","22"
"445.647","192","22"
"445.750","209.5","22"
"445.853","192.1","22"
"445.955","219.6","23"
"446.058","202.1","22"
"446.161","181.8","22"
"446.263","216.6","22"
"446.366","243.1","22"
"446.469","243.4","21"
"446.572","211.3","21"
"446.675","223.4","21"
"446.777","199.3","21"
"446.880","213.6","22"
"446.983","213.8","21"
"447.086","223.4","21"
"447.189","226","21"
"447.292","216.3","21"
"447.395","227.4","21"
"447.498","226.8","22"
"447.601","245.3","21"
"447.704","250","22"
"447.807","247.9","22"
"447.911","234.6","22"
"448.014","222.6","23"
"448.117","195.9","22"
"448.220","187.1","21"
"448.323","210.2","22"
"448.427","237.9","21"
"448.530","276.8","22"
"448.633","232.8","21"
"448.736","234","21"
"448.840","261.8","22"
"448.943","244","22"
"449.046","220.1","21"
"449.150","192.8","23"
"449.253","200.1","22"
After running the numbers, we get -0.02 nm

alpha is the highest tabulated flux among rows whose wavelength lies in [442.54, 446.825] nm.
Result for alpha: 253.9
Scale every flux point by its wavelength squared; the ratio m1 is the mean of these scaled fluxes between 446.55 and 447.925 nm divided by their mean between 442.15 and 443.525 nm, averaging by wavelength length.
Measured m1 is 1.07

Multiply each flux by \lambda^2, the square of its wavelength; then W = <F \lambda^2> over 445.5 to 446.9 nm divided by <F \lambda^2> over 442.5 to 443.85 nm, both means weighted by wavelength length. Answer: 1.01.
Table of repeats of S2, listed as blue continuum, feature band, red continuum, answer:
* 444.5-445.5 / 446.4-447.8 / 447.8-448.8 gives 0.00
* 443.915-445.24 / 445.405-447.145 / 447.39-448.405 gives 0.08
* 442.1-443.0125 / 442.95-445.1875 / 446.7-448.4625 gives -0.03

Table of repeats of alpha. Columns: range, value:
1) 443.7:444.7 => 237.5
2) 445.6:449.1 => 276.8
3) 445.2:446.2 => 251.6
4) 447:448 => 250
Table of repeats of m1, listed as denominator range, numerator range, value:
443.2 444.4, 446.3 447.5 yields 1.05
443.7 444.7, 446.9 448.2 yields 1.02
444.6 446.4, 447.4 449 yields 1.09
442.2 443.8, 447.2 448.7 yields 1.10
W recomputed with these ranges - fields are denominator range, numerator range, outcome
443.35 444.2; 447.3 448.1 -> 1.12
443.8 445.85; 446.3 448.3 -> 1.02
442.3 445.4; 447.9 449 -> 1.07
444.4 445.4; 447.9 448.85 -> 1.02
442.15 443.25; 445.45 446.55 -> 1.00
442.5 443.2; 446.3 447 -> 1.01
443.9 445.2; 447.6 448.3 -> 1.02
